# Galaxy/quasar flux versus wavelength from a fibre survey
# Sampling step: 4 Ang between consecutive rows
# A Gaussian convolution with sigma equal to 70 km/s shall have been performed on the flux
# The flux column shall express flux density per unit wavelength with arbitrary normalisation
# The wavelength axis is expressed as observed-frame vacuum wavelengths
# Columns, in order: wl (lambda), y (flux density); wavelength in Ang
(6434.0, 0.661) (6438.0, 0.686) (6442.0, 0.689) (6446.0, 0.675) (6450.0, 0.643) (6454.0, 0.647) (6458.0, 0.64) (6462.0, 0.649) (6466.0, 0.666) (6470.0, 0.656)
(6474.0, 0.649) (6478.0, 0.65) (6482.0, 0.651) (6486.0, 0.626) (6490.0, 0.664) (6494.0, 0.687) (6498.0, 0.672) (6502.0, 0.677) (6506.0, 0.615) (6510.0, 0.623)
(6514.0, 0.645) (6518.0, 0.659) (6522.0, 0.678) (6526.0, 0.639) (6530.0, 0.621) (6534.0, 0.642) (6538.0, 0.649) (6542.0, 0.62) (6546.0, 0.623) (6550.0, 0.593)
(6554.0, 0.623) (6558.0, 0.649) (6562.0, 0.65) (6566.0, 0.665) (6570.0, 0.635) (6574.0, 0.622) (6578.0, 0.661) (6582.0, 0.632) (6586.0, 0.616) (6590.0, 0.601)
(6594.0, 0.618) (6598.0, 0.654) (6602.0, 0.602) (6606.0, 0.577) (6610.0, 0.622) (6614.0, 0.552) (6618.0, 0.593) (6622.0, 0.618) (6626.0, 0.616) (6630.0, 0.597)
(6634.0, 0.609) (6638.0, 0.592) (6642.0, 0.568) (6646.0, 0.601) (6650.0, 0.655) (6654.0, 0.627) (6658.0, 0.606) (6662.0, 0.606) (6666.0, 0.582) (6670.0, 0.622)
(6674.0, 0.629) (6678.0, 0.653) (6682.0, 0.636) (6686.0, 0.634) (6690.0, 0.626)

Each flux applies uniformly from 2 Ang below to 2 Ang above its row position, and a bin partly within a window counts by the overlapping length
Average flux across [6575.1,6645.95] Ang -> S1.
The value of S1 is 0.608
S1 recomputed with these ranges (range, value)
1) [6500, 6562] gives 0.637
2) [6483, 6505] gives 0.662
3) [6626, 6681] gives 0.612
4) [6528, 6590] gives 0.632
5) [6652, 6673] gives 0.61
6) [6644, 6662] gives 0.62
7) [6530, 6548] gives 0.632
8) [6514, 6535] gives 0.648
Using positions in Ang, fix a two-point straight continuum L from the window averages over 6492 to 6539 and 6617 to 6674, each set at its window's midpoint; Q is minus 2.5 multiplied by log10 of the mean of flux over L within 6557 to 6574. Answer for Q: -0.02 mag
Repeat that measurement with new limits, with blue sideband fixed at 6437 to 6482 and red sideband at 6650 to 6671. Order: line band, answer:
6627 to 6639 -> 0.031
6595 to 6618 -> 0.041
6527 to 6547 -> 0.015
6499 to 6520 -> 0.003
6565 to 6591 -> -0.003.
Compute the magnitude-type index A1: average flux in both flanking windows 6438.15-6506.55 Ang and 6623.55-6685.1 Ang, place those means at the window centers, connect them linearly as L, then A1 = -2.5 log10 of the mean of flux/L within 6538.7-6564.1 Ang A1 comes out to 0.019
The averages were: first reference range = 0.658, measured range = 0.628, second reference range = 0.614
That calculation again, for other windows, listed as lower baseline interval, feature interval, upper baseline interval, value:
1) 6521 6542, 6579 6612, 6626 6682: 0.02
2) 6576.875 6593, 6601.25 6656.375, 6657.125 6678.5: 0.03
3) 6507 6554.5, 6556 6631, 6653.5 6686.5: 0.01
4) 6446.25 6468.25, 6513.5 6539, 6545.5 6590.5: -0.01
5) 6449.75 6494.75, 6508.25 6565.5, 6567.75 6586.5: 0.01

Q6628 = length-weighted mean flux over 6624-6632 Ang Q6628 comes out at 0.607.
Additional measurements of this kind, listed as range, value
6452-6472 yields 0.652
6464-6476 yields 0.657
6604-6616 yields 0.584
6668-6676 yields 0.625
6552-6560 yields 0.636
